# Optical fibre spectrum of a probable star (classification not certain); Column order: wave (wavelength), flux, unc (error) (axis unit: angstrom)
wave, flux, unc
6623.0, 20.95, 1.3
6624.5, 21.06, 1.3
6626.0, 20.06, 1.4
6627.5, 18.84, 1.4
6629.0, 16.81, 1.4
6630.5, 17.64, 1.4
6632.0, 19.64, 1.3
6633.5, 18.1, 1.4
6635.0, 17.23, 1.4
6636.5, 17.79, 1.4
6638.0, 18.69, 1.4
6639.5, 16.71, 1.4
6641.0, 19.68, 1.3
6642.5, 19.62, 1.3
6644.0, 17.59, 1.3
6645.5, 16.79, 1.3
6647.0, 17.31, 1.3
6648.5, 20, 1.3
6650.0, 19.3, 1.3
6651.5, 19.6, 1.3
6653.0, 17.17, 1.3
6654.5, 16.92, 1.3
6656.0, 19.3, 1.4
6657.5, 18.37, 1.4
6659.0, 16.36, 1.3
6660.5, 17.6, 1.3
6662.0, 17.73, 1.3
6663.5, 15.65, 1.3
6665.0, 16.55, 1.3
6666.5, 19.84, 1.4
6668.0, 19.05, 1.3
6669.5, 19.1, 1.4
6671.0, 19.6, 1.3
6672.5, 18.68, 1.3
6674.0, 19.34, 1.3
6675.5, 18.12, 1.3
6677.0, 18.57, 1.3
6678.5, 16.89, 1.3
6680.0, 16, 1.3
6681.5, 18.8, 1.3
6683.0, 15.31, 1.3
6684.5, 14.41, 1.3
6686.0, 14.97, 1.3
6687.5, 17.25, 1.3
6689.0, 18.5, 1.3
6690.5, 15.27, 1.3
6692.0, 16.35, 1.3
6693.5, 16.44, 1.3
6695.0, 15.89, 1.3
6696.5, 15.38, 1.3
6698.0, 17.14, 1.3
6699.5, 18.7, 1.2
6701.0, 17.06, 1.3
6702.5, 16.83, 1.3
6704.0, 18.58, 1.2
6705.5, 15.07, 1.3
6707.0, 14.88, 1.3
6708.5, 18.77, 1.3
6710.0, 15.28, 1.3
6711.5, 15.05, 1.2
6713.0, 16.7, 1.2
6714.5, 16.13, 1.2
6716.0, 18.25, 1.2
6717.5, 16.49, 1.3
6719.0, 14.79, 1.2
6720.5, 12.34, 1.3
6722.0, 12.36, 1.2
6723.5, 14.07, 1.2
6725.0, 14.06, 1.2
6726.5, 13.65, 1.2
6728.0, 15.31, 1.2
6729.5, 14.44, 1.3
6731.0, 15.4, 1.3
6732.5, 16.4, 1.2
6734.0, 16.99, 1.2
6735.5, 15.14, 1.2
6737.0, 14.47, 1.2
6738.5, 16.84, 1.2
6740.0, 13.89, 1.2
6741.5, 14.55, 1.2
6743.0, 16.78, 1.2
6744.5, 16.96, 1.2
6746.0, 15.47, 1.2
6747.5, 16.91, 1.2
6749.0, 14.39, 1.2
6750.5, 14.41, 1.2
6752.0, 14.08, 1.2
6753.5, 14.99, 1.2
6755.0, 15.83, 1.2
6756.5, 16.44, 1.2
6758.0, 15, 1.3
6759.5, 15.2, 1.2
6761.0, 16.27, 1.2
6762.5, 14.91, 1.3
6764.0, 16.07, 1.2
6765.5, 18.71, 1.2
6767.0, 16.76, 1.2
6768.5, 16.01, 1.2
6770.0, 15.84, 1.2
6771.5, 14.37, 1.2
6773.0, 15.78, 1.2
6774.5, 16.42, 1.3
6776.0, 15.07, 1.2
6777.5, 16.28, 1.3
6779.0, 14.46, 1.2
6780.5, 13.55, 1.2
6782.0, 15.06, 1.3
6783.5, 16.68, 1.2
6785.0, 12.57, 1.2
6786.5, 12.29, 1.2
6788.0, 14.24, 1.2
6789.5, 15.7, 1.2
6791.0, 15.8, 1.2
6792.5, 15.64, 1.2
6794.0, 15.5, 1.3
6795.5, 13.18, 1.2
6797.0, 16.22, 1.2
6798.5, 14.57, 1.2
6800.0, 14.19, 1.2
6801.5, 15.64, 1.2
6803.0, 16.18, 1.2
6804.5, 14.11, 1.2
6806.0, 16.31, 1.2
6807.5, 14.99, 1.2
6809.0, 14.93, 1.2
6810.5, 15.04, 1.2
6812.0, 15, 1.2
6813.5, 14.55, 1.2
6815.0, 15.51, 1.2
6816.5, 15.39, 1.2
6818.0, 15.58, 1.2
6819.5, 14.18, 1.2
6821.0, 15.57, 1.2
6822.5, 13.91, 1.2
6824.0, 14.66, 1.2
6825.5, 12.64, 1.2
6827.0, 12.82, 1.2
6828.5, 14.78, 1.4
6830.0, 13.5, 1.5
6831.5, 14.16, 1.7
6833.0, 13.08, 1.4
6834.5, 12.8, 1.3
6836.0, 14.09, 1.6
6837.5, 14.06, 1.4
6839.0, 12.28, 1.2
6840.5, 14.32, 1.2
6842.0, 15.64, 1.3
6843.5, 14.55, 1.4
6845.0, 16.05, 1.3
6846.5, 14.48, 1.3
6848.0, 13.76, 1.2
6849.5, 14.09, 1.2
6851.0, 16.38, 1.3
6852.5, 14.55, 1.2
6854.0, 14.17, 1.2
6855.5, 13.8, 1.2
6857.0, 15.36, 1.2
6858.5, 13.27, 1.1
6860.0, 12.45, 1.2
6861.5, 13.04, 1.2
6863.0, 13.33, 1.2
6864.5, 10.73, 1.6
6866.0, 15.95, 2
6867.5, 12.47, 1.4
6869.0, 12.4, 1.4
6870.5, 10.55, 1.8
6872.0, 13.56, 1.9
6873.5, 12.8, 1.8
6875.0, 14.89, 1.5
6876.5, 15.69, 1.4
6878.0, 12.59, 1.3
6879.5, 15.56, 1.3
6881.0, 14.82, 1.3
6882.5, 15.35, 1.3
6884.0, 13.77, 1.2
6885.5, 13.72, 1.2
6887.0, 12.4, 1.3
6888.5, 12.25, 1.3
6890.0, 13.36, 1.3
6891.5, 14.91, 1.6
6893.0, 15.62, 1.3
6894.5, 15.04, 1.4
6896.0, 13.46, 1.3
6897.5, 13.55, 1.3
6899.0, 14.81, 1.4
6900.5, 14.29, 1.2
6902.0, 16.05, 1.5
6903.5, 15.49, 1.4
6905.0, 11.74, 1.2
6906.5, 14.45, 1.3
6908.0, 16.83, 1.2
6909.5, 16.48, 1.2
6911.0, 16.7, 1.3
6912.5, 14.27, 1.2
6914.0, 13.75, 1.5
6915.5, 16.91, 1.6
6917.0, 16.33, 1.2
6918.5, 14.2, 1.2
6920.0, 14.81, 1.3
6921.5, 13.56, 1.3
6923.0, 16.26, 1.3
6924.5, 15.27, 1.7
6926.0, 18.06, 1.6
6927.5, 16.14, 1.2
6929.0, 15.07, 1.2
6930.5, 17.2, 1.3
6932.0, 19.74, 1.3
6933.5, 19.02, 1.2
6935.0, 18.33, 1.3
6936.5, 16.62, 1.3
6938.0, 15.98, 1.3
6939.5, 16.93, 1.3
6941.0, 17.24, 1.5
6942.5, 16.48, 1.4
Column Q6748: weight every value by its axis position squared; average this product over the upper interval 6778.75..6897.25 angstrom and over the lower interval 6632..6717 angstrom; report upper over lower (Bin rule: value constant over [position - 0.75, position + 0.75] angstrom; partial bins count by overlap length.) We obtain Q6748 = 0.9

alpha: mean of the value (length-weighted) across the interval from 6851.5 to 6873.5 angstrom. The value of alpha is 13.3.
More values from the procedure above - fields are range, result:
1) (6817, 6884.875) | 14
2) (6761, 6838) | 14.9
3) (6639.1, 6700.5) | 17.6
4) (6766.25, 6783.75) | 15.5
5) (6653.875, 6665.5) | 17.3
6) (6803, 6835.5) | 14.5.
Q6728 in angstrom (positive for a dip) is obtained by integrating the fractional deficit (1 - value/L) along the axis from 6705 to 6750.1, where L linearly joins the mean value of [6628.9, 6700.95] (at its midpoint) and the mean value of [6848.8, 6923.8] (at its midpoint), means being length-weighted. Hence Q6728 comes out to 3.5 angstrom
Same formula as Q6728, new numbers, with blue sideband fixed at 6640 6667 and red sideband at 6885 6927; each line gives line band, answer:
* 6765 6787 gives 1.6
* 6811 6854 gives 3.8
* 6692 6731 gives 3.5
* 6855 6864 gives 1.1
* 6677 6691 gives 0.9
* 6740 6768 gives 1.7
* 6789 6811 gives 1.3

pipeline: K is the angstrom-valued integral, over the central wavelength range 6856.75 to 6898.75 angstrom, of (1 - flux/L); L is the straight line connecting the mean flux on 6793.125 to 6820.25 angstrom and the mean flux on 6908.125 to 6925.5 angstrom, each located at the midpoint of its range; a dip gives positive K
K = 4.5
